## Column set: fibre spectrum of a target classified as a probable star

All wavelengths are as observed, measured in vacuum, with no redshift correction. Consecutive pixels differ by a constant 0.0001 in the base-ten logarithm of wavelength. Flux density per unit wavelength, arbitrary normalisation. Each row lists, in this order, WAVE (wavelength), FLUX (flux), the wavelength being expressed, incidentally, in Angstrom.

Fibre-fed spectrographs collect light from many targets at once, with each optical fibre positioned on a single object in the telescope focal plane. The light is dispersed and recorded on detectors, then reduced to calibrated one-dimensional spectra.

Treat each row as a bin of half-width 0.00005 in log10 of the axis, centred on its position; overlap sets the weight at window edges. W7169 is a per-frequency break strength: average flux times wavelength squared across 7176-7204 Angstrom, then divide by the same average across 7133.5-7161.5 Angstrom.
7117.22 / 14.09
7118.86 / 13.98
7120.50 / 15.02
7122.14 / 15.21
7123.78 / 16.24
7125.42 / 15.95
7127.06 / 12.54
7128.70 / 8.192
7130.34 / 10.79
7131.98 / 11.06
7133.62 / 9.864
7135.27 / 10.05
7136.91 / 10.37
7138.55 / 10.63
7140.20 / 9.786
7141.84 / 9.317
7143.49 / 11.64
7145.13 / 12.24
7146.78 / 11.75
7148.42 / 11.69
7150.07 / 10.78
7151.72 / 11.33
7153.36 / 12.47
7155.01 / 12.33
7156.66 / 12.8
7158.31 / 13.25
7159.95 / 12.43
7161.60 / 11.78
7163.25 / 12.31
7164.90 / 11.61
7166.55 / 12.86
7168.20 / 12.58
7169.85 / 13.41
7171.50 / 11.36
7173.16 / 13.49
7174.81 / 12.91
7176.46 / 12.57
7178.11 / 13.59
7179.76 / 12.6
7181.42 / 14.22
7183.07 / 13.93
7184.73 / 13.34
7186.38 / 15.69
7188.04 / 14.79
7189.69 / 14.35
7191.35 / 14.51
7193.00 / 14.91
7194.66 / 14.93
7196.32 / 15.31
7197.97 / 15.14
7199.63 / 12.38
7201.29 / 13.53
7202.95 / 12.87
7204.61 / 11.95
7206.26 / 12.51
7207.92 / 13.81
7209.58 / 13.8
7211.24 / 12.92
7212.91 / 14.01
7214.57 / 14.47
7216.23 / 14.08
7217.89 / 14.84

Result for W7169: 1.25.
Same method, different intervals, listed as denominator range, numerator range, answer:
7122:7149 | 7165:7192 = 1.18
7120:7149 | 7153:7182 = 1.09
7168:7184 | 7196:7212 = 1.03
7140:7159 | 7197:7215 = 1.17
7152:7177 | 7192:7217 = 1.11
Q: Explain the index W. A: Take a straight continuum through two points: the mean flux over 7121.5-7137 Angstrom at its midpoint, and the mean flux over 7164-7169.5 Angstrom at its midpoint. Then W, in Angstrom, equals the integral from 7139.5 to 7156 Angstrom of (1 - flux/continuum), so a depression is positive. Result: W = 1.2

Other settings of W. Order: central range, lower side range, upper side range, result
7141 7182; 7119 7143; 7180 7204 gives 2.4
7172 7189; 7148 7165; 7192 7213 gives -1.0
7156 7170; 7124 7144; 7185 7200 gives 0.3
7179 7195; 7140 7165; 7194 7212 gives -1.6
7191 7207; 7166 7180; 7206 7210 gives -0.6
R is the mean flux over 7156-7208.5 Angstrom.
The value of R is 13.4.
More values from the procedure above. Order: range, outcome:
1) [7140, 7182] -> 12.2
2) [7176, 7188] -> 13.8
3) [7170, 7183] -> 13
